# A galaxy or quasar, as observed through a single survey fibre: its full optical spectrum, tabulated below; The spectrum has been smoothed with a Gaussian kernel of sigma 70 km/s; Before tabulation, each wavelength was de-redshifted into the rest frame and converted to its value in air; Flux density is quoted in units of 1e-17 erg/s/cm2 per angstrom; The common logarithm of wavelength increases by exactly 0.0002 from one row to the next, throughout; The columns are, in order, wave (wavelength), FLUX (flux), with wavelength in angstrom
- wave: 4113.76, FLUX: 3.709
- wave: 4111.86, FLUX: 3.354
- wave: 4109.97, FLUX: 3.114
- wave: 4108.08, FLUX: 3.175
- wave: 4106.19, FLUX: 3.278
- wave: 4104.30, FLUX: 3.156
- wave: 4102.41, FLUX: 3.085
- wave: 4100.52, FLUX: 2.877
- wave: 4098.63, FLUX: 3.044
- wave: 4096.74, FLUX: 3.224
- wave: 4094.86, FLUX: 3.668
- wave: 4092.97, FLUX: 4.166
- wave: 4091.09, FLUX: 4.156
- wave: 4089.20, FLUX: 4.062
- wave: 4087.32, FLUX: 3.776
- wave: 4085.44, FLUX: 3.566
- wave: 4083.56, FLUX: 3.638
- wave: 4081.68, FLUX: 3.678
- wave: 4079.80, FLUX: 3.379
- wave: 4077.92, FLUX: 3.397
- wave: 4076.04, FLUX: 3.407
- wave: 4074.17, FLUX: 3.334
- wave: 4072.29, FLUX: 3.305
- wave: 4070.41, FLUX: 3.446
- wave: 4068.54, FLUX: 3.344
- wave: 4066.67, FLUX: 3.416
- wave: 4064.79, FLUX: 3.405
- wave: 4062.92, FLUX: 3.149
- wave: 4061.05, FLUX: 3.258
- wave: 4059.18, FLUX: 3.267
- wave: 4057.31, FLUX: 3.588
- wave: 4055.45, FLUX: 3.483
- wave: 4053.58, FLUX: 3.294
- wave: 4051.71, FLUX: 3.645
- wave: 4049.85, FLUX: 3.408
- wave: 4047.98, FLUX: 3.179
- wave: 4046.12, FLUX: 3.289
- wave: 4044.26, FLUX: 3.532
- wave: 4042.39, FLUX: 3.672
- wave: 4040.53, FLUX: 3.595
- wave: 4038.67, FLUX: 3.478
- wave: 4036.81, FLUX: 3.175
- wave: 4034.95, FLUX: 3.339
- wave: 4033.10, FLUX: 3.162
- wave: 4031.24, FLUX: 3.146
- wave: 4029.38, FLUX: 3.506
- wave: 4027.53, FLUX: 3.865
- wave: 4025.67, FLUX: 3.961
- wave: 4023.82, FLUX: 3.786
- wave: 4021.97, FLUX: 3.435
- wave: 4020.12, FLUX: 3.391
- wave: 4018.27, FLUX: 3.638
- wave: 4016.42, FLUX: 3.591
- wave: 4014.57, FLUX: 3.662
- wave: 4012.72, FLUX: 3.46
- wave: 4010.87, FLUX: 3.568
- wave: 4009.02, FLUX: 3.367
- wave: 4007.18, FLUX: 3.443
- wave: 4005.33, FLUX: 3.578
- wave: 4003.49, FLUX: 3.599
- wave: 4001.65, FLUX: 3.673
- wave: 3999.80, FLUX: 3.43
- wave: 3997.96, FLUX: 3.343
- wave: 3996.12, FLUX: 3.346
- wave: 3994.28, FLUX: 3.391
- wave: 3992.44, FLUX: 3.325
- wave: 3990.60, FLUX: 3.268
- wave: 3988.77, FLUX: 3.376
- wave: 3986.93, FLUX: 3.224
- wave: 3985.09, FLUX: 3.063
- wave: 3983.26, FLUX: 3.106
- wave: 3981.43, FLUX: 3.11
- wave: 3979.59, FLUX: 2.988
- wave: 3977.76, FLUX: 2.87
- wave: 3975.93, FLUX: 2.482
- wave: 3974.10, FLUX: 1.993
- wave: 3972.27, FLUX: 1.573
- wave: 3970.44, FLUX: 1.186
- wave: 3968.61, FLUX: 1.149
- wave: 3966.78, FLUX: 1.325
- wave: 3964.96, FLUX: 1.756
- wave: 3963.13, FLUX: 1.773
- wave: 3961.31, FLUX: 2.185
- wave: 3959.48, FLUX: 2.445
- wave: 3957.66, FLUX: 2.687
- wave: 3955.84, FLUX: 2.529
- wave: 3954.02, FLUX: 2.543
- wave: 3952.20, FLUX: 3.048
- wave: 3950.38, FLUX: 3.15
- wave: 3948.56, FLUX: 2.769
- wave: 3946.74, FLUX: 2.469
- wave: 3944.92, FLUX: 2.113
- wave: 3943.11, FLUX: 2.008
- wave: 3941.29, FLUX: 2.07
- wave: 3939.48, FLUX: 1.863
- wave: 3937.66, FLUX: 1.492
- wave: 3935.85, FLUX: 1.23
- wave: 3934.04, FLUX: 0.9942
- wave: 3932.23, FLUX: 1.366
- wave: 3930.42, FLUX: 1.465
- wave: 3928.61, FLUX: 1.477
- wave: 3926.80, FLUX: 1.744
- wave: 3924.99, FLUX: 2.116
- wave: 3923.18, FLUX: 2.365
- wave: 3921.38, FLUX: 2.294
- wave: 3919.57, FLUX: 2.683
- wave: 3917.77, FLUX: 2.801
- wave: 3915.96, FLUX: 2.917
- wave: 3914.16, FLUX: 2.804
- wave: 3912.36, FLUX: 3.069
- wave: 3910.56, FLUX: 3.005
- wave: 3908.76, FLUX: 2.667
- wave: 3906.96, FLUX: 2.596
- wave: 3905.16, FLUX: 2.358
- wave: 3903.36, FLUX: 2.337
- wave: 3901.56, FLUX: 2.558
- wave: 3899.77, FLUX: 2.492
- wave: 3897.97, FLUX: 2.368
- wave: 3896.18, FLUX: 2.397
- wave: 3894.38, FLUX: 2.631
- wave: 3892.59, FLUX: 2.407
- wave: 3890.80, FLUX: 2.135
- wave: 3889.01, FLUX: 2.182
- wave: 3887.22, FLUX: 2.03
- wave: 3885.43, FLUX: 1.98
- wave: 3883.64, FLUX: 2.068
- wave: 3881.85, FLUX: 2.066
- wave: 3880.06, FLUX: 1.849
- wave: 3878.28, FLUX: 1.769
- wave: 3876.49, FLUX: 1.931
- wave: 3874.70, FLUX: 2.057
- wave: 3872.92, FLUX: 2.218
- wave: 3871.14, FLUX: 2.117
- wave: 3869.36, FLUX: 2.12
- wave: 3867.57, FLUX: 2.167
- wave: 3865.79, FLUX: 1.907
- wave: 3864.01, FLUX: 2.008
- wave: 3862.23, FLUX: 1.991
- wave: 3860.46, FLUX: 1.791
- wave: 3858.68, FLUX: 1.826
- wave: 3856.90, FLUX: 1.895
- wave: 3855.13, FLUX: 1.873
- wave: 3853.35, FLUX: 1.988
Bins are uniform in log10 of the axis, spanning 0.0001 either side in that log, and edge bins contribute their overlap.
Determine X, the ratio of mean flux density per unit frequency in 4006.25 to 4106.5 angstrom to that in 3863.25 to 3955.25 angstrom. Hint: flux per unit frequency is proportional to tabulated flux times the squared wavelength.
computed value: 1.68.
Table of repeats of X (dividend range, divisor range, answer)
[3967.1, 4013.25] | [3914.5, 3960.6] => 1.39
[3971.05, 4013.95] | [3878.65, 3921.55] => 1.35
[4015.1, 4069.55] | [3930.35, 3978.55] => 1.78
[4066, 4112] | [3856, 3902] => 1.81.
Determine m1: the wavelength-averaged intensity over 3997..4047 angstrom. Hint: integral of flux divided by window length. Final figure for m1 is 3.51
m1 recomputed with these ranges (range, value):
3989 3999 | 3.34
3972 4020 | 3.24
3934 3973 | 2.04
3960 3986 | 2.19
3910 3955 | 2.23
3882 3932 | 2.35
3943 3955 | 2.62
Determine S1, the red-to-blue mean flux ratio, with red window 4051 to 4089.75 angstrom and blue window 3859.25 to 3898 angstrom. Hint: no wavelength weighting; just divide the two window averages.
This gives 1.7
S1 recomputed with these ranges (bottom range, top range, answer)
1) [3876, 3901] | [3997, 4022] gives 1.62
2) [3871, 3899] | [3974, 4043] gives 1.57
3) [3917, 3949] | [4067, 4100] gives 1.82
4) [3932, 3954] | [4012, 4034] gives 1.70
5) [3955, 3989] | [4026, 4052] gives 1.47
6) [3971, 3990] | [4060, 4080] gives 1.21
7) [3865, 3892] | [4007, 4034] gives 1.73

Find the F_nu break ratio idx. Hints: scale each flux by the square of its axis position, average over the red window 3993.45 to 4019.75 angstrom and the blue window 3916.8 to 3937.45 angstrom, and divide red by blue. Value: 1.97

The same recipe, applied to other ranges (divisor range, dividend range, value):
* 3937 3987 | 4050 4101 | 1.60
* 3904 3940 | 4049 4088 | 1.71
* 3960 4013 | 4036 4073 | 1.24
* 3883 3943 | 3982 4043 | 1.65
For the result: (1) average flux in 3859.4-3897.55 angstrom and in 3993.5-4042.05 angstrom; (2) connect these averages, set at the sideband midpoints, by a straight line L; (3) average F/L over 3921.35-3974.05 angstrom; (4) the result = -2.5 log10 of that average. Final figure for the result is 0.38 mag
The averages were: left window 2.09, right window 3.5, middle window 1.97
